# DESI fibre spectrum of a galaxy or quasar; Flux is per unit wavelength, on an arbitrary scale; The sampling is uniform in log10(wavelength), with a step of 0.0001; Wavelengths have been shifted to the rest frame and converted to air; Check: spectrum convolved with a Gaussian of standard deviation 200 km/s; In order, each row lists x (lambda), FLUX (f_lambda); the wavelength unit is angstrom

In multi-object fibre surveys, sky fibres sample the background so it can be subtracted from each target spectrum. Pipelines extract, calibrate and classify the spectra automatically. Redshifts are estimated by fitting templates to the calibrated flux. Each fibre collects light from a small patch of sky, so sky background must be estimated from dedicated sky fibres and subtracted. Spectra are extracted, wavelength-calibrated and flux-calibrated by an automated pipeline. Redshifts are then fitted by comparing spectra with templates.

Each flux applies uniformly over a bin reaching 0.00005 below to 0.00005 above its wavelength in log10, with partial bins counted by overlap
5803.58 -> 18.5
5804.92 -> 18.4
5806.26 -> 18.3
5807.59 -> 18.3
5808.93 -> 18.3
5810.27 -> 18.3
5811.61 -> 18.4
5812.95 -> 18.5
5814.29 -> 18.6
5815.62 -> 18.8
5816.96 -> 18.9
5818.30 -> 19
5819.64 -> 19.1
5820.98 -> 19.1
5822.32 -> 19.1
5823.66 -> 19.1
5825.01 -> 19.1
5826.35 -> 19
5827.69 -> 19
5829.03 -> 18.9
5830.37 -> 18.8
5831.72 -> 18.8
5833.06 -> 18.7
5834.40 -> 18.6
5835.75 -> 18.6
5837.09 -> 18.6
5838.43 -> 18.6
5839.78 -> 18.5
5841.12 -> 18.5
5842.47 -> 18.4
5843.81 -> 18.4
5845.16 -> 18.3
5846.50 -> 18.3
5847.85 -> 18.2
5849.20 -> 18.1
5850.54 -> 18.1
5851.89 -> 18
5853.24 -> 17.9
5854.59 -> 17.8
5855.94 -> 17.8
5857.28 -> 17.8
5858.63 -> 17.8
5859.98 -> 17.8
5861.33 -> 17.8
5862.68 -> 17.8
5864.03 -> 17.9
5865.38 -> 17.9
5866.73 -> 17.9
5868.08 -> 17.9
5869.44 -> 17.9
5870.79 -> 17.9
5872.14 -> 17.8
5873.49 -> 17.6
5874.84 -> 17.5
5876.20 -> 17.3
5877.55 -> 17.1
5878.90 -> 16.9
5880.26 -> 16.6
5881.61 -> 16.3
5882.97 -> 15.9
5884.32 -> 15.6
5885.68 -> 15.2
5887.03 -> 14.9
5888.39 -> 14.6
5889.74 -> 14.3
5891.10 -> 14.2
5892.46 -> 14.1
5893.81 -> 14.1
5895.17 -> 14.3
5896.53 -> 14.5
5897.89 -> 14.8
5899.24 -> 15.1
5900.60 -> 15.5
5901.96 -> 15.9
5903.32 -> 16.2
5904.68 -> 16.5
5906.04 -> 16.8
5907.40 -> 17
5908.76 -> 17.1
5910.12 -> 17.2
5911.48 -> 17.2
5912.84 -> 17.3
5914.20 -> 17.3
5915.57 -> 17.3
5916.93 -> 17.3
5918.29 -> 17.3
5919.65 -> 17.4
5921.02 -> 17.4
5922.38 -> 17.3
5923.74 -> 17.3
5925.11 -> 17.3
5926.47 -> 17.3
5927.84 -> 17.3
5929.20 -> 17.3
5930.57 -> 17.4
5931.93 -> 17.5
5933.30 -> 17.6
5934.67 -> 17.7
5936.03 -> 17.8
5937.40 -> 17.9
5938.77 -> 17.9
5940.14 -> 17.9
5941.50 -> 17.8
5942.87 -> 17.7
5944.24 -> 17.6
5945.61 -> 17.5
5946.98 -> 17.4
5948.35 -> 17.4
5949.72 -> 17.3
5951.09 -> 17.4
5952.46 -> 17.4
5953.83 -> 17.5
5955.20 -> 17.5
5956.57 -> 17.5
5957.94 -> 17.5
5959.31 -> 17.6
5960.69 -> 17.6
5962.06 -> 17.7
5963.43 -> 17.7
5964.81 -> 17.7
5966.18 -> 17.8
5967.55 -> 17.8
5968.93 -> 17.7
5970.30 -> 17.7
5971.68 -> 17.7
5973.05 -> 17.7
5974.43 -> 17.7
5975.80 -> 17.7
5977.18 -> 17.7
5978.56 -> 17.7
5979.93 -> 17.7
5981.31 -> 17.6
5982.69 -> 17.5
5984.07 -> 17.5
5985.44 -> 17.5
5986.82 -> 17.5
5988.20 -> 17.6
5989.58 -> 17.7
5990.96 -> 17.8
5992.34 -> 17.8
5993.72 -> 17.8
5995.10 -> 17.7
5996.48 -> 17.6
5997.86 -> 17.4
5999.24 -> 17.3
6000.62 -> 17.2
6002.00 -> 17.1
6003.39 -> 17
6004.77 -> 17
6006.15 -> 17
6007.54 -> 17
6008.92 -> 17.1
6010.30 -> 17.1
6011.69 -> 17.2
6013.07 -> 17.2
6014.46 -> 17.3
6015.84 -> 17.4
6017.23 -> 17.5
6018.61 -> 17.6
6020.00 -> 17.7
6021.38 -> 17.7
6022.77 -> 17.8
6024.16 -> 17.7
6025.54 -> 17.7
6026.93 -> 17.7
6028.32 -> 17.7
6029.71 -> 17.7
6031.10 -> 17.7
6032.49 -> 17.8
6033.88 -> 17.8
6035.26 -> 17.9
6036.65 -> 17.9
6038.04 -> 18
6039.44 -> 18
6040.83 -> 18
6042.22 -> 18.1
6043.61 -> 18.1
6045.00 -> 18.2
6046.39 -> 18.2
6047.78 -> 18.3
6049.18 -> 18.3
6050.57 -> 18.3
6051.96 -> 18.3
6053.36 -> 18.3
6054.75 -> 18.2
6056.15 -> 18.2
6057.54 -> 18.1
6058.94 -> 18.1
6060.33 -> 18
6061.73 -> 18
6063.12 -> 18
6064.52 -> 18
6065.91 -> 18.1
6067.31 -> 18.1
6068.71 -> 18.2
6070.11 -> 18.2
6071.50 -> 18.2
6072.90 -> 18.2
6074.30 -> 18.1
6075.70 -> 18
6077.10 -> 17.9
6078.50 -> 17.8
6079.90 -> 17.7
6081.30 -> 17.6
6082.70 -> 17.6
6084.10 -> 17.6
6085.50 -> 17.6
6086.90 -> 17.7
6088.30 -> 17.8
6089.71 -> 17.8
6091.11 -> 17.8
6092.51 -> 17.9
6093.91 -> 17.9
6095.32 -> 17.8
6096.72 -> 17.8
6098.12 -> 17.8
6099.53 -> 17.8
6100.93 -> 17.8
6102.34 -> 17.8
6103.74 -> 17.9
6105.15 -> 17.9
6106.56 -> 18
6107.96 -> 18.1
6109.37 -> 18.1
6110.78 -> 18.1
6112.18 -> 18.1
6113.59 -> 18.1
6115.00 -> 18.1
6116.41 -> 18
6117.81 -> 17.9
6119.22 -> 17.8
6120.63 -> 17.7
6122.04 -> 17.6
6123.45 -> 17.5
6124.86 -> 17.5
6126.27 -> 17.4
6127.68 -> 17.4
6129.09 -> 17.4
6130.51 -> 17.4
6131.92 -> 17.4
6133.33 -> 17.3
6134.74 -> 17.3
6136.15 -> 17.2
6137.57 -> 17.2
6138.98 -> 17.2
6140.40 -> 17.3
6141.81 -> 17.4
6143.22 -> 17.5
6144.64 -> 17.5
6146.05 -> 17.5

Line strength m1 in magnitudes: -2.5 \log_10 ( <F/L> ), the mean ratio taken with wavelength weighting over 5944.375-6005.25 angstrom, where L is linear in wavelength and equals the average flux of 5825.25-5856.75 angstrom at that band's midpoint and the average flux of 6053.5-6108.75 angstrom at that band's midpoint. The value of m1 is 0.04 mag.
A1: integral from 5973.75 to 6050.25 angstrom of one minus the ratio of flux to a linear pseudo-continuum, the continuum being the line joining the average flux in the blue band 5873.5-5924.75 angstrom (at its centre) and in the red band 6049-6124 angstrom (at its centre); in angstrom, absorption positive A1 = -1.7 angstrom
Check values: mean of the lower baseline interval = 16.2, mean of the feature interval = 17.6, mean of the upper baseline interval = 17.9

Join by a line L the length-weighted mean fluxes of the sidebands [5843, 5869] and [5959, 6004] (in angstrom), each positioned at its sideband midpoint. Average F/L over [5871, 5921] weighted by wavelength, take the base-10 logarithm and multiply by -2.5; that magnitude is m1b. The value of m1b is 0.106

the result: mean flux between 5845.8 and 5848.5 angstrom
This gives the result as 18.3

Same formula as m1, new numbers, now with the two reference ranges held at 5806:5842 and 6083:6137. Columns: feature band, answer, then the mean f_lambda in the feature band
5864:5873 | 0.041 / 17.9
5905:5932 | 0.070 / 17.3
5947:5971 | 0.042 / 17.6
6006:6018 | 0.053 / 17.2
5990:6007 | 0.045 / 17.4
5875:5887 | 0.137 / 16.3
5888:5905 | 0.233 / 14.9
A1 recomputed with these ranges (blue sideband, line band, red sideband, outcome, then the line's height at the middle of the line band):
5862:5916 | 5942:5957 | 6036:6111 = -0.5 angstrom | 16.9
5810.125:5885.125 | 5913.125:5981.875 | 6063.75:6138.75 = 1.6 angstrom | 18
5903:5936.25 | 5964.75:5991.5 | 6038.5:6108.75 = -0.2 angstrom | 17.5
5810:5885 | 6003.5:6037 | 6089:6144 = 0.7 angstrom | 17.8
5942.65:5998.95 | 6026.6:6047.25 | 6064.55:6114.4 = -0.2 angstrom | 17.8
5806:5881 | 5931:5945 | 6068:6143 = 0.3 angstrom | 18.1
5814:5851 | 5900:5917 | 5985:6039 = 1.3 angstrom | 18.2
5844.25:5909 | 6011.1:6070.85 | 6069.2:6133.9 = -1.4 angstrom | 17.5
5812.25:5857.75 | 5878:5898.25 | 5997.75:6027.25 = 3.4 angstrom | 18.2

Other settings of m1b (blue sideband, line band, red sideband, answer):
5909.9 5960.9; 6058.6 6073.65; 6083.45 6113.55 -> -0.02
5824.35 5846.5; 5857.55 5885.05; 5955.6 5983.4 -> 0.06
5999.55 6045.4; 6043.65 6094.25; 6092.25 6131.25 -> -0.02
